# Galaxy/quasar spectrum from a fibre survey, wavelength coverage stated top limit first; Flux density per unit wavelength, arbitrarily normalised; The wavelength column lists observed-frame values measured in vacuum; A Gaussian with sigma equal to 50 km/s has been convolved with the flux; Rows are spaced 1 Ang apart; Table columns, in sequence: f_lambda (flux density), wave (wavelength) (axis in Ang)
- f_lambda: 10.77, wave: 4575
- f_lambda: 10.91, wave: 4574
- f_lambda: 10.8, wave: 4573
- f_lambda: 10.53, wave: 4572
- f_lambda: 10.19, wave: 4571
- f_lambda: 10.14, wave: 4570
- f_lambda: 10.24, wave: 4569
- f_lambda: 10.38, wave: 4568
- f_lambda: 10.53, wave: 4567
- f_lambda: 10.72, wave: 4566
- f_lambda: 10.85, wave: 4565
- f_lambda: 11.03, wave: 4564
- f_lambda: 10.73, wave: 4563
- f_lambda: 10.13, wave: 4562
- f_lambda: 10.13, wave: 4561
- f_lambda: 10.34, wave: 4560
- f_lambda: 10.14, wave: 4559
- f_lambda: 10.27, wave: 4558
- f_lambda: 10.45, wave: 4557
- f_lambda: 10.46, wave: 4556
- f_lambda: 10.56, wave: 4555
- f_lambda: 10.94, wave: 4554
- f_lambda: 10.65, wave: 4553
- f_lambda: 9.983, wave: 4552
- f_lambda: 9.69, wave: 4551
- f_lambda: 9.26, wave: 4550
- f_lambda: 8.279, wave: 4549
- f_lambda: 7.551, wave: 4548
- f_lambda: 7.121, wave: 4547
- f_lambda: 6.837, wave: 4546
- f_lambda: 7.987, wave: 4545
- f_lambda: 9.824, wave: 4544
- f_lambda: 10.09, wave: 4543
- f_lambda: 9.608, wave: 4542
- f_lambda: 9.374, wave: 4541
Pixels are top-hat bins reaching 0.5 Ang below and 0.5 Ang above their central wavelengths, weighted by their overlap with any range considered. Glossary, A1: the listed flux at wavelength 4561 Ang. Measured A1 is 10.13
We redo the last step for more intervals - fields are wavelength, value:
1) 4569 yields 10.24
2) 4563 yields 10.73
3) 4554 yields 10.94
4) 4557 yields 10.45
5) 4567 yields 10.53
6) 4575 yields 10.77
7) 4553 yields 10.65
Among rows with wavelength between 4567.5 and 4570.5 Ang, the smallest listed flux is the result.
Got 10.14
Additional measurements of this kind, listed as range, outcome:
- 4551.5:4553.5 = 9.983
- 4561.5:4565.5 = 10.13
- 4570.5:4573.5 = 10.19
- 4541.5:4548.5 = 6.837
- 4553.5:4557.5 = 10.45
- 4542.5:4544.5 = 9.824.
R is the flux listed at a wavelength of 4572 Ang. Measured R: 10.53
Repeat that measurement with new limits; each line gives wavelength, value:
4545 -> 7.987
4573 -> 10.8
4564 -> 11.03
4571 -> 10.19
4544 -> 9.824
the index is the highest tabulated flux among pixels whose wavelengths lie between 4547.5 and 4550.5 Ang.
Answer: 9.26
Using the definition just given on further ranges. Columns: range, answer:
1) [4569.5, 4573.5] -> 10.8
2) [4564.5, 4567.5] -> 10.85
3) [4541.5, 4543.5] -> 10.09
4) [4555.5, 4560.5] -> 10.46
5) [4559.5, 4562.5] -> 10.34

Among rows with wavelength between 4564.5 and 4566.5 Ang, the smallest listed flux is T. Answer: 10.72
